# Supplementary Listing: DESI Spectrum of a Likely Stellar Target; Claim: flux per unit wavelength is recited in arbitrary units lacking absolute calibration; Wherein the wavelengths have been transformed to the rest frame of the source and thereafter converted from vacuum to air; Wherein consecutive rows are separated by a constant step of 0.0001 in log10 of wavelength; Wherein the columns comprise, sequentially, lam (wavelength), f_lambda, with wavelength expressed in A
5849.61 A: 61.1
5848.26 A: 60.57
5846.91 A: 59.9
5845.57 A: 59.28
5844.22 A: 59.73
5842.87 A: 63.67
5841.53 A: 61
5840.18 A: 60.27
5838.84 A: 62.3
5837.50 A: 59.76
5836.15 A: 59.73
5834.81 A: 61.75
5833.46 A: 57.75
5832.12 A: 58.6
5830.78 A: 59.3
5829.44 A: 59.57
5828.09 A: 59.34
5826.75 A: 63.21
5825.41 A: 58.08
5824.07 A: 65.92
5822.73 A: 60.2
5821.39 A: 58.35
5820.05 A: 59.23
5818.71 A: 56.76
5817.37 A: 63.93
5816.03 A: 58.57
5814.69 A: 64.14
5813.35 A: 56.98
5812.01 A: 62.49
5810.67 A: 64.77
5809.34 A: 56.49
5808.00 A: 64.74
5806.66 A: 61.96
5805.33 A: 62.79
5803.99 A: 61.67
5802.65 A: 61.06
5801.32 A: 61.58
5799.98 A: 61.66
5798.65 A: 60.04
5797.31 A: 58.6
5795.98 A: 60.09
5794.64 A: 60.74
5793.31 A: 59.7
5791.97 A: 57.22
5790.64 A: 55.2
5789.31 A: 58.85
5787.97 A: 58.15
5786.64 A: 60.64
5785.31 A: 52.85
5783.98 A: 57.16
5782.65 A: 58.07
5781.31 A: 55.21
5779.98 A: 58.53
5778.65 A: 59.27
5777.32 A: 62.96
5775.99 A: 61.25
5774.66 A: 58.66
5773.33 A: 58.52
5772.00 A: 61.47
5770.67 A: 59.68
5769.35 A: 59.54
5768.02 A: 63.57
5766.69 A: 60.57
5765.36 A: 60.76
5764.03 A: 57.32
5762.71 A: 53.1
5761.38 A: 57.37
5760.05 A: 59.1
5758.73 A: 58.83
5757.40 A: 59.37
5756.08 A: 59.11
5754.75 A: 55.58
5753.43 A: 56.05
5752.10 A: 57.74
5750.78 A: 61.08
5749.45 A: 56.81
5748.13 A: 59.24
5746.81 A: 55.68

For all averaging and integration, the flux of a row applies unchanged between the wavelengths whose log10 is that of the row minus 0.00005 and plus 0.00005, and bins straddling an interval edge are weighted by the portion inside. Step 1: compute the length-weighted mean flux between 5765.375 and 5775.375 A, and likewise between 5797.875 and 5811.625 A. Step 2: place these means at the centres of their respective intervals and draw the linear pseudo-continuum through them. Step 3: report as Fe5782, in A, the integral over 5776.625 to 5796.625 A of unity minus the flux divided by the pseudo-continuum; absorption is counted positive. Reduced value 0.87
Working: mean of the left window 60.3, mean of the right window 61.7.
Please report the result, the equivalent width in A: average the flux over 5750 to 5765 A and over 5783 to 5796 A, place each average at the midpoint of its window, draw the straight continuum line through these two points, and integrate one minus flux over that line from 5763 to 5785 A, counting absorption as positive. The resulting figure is -0.56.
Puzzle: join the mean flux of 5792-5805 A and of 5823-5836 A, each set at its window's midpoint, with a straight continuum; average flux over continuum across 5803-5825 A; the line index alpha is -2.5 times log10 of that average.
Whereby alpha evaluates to -0.01 mag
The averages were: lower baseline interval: 60.4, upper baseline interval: 60.4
